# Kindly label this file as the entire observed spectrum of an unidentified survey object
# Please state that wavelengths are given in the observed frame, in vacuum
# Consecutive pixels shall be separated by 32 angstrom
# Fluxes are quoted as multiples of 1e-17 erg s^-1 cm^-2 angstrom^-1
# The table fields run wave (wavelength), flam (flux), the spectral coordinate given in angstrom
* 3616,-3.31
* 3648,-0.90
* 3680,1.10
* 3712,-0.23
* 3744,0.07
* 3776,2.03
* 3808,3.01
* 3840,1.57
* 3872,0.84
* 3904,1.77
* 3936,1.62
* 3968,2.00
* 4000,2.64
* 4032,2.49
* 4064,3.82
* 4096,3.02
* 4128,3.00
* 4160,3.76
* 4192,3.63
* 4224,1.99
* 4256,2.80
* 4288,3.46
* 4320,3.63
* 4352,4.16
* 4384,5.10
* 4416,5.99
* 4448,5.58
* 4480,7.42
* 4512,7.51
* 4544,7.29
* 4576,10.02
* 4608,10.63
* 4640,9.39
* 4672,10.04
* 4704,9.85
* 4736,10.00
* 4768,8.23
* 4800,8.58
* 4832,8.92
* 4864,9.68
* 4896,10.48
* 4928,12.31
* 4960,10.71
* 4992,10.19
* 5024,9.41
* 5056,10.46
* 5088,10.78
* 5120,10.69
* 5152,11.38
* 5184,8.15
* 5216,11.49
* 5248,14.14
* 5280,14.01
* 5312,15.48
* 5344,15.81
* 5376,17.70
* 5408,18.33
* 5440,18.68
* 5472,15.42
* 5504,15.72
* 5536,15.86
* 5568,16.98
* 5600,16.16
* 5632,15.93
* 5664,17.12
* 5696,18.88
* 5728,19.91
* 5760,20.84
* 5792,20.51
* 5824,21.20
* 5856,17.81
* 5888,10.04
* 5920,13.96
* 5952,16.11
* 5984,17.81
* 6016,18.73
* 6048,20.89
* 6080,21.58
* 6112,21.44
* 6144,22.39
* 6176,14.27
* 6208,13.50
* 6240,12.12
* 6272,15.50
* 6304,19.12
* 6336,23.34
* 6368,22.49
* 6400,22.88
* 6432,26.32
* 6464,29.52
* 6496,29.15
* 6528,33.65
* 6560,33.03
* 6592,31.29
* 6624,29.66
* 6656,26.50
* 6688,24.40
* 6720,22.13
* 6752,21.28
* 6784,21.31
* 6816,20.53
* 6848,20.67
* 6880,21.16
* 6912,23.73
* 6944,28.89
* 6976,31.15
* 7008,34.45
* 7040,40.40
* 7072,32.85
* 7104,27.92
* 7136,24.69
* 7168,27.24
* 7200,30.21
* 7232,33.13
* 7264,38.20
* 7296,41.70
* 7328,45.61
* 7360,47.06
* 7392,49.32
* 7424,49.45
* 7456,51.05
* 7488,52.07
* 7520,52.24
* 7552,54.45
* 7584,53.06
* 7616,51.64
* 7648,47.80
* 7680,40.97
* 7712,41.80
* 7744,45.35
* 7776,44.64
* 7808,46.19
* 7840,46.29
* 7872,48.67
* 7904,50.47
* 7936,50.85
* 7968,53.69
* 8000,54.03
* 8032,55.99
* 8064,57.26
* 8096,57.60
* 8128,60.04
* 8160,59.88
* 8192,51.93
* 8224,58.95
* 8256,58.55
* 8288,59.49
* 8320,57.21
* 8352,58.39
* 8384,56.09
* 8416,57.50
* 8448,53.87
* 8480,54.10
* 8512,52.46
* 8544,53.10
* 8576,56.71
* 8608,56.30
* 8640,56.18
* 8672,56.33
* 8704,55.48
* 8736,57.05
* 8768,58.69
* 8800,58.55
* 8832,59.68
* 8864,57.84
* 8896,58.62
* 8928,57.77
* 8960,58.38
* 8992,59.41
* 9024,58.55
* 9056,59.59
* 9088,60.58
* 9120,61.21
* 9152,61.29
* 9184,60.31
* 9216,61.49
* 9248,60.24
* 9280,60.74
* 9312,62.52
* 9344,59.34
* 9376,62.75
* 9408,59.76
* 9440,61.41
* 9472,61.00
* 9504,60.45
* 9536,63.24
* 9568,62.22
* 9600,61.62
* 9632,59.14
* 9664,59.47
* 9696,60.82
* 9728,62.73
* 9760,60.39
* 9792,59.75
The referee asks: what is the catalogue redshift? 0.000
